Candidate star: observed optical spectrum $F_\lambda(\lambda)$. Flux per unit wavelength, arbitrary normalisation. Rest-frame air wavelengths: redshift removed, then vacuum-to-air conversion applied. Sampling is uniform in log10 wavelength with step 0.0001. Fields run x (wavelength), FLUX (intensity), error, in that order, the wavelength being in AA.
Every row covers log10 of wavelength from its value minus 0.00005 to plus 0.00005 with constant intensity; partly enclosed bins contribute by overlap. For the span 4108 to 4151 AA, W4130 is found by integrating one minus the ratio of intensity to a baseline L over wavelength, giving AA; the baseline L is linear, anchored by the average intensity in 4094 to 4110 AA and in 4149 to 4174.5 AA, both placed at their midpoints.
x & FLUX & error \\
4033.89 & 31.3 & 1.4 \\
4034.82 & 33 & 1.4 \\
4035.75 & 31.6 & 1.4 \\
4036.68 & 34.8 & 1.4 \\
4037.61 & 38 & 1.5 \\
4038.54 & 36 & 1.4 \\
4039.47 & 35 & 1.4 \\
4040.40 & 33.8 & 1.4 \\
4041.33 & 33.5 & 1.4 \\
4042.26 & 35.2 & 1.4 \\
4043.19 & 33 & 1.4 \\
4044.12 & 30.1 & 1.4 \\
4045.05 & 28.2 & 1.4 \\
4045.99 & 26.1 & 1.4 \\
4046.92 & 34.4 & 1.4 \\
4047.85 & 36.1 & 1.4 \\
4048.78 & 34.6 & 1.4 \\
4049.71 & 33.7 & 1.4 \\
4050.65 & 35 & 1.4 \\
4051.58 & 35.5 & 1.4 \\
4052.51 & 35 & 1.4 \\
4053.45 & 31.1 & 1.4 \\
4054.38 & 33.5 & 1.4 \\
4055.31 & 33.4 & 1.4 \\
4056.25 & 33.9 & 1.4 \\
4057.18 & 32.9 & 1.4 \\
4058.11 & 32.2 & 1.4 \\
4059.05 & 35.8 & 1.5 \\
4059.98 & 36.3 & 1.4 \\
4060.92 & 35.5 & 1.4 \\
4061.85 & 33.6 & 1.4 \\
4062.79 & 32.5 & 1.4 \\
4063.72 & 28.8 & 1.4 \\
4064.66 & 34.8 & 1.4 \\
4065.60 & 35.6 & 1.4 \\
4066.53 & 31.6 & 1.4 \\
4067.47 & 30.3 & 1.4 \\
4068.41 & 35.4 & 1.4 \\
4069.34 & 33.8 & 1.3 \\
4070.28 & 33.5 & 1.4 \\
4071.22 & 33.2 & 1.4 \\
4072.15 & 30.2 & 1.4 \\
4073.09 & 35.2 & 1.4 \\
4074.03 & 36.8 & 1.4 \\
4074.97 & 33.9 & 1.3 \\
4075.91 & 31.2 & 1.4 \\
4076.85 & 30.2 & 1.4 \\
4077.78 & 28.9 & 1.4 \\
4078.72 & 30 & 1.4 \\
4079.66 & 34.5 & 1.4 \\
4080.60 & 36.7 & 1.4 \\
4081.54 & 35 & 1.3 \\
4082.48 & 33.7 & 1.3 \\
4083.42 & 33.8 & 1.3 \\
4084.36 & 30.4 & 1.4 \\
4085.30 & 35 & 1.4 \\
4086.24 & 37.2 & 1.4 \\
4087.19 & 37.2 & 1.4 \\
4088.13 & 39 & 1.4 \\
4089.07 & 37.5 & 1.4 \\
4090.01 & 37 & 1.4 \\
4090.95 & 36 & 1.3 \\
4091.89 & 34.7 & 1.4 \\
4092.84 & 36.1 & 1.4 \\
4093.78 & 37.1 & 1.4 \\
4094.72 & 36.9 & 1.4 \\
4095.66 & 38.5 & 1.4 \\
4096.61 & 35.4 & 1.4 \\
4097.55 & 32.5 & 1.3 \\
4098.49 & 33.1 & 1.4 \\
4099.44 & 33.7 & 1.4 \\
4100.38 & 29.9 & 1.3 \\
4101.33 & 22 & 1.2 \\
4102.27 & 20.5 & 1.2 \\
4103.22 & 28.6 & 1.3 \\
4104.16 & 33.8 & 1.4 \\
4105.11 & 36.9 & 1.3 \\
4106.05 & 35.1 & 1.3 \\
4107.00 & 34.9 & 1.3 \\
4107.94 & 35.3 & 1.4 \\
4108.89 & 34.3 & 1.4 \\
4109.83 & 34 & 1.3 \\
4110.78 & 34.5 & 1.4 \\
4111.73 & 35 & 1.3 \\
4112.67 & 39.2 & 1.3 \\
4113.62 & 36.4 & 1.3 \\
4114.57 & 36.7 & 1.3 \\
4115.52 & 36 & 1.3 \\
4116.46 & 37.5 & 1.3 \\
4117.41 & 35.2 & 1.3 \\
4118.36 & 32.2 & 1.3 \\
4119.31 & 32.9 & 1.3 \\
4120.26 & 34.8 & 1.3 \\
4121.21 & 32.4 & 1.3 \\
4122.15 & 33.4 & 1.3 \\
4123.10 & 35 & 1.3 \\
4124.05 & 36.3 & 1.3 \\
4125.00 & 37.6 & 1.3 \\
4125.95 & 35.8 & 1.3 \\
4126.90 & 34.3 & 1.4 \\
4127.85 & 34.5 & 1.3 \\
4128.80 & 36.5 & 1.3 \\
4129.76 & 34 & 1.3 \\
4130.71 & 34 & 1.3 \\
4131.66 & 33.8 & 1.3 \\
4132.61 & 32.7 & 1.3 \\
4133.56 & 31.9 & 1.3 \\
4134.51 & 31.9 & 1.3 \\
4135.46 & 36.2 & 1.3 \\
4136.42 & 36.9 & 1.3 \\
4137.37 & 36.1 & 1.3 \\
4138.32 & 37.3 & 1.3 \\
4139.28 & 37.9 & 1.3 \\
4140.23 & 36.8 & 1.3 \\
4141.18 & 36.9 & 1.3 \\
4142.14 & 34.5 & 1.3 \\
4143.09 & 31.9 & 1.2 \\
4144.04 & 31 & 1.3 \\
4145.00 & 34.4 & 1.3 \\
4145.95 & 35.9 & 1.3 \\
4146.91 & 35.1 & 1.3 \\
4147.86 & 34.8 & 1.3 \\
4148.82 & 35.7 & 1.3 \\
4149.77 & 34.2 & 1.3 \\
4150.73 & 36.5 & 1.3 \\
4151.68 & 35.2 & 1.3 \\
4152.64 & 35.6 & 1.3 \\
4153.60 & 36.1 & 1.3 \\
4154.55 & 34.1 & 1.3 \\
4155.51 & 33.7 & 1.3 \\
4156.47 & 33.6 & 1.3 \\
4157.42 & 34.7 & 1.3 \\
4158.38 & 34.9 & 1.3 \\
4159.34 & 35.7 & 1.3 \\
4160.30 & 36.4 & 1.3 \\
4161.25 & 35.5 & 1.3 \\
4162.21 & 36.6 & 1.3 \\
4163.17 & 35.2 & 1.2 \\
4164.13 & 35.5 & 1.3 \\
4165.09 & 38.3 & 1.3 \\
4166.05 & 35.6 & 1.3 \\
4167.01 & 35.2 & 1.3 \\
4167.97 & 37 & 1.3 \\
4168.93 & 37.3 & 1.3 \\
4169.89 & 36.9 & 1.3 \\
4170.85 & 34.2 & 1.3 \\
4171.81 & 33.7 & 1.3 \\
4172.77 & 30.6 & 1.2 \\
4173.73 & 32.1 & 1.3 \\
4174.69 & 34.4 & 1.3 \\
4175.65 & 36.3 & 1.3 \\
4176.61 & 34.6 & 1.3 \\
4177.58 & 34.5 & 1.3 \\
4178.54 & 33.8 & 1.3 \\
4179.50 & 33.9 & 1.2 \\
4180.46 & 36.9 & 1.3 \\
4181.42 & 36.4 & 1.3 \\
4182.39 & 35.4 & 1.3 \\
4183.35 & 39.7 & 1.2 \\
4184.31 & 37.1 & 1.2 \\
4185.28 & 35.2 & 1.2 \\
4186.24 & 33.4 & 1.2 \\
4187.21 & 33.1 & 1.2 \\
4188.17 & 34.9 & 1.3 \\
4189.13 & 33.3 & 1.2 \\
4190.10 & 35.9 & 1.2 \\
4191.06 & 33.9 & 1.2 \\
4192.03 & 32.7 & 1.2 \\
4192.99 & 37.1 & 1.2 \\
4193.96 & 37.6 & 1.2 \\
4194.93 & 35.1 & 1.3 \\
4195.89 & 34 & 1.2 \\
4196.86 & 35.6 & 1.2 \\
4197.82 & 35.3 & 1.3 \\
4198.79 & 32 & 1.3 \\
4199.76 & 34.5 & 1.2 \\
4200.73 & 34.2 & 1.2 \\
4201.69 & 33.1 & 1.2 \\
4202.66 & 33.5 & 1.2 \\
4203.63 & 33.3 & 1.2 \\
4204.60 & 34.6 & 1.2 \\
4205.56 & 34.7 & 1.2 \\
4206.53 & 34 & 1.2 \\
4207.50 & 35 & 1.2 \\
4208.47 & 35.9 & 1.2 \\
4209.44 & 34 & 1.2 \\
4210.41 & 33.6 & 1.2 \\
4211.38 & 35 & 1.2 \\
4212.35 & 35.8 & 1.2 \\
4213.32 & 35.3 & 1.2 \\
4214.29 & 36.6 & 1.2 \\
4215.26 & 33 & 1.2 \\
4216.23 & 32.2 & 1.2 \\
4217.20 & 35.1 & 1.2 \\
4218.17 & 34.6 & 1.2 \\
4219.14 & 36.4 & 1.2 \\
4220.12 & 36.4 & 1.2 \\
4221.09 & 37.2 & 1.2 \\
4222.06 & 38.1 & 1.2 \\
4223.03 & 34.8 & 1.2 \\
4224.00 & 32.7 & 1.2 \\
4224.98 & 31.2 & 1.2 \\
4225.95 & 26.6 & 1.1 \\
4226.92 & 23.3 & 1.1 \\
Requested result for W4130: -1.46 AA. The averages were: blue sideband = 32.7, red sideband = 35.2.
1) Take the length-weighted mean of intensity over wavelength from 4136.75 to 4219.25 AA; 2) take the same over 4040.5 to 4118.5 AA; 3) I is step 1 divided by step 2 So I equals 1.04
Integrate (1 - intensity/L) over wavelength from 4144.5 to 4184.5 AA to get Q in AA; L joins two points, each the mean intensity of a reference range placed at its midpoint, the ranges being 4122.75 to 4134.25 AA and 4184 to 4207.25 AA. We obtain -0.9 AA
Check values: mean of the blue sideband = 34.6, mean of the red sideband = 34.5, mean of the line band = 35.3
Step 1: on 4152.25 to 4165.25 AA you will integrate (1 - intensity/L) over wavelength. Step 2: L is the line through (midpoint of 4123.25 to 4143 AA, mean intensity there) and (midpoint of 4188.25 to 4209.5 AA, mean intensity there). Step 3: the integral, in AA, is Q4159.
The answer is -0.15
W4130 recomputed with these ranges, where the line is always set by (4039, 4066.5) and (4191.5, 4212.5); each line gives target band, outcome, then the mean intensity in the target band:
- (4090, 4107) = 0.3 AA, 33.1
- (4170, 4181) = 0.0 AA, 34.2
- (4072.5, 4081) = 0.2 AA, 33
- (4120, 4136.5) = -0.3 AA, 34.5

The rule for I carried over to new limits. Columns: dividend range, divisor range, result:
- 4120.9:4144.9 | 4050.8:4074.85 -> 1.03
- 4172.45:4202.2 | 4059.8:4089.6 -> 1.03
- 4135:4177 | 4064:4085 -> 1.07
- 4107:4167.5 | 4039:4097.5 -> 1.03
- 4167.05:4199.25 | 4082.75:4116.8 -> 1.01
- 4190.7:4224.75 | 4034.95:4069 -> 1.04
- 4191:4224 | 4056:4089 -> 1.03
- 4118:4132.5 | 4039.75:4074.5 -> 1.03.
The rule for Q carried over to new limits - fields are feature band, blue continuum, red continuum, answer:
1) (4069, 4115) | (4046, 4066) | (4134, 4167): 0.6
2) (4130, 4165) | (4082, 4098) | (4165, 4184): 0.4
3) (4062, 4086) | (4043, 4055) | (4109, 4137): 0.3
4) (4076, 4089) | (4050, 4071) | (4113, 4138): 0.0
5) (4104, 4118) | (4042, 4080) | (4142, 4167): -0.6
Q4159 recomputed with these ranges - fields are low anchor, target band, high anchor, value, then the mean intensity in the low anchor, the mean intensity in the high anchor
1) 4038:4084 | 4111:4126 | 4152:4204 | -0.5 AA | 33.3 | 35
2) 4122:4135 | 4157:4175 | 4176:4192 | -0.2 AA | 34.4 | 35.1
